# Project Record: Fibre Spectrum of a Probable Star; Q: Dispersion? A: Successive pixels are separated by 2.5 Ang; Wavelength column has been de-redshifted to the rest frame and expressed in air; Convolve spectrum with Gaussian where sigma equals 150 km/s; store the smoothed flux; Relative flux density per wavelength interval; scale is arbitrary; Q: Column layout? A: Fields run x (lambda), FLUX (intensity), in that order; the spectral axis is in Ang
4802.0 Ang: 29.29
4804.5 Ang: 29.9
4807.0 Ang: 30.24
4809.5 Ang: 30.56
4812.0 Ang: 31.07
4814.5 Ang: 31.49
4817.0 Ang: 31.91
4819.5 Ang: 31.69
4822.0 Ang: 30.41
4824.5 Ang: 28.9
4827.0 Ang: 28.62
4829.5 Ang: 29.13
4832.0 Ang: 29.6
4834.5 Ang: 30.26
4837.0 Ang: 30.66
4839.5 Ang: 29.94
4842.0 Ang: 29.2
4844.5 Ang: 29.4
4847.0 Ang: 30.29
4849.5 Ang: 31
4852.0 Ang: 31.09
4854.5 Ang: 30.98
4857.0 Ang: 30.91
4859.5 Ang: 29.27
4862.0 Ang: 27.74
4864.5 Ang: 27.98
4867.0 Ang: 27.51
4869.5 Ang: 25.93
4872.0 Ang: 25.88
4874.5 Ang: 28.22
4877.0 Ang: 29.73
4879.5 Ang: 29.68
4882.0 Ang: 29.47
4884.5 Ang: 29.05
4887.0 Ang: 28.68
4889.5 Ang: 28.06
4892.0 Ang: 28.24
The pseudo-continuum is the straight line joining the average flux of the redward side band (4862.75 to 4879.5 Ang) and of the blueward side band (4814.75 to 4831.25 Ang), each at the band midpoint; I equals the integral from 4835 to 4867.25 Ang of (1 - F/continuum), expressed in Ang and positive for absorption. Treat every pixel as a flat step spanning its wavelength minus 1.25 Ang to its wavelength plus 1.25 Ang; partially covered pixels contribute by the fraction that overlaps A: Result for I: -1.2 Ang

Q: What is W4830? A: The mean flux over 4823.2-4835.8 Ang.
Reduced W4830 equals 29.3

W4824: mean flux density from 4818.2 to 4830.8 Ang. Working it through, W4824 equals 29.8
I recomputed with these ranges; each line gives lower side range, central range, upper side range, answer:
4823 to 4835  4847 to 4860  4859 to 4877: -1.1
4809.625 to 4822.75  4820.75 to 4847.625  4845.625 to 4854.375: 1.2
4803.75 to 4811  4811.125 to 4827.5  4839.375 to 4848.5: -0.3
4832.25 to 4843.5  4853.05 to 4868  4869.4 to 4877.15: -0.4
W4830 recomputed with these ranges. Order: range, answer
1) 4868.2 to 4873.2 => 25.9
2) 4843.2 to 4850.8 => 30.2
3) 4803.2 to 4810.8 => 30.2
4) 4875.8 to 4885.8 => 29.5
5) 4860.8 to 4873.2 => 27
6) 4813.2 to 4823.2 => 31.4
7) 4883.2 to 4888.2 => 28.9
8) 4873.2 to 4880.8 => 29.2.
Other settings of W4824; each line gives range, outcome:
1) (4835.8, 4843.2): 29.9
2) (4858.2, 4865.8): 28.3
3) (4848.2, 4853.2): 31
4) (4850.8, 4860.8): 30.5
